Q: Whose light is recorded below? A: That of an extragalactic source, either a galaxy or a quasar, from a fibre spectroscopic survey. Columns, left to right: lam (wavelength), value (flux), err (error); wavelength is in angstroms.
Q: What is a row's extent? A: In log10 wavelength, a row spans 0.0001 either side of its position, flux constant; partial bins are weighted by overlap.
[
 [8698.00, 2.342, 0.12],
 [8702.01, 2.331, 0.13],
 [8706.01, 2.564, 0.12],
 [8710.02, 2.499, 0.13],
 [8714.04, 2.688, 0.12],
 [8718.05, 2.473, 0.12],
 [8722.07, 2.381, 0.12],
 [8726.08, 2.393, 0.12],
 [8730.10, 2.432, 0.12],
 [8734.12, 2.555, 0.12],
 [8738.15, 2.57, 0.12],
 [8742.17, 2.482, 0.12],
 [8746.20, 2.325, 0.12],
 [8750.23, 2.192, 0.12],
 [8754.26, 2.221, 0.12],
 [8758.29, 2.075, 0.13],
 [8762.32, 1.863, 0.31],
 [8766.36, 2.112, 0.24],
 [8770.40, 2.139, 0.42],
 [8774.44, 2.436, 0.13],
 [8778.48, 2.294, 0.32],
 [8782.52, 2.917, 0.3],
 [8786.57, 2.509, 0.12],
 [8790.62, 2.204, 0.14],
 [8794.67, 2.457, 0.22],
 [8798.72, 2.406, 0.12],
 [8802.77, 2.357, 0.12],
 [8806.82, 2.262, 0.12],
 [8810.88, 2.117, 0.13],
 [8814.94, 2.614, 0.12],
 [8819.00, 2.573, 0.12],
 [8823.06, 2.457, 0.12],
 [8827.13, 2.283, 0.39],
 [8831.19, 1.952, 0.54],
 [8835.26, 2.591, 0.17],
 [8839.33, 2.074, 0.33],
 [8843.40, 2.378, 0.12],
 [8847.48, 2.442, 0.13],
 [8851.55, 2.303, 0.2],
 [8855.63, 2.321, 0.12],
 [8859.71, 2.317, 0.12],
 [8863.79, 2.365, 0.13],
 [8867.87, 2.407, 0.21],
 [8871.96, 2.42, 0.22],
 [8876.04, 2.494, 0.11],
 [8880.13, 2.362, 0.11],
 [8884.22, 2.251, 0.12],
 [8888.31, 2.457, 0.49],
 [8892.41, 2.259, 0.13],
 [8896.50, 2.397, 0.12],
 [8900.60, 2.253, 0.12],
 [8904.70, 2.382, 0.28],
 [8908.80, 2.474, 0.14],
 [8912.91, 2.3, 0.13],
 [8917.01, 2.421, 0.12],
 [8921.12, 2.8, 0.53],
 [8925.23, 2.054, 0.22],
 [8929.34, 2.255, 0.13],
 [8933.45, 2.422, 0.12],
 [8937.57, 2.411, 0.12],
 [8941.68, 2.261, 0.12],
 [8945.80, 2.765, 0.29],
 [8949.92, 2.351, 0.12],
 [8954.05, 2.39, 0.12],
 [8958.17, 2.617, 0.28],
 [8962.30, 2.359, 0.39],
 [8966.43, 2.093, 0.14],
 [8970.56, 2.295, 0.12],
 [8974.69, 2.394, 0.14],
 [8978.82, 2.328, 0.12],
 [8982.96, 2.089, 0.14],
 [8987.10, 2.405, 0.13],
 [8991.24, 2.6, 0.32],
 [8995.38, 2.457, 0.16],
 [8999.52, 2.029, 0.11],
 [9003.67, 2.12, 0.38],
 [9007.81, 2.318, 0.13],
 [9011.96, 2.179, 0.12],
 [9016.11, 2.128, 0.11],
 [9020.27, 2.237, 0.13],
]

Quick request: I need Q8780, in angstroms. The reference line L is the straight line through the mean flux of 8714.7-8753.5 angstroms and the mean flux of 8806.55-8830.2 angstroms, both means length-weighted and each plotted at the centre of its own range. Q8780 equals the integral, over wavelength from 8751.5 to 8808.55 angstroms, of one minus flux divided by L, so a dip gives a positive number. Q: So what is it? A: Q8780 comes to 2.2 angstroms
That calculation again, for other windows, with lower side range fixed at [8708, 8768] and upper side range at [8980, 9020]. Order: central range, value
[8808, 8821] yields -0.55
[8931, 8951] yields -1.43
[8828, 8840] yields 0.46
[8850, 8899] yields -1.26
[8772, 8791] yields -1.23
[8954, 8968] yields -0.60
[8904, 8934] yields -1.31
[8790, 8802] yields -0.22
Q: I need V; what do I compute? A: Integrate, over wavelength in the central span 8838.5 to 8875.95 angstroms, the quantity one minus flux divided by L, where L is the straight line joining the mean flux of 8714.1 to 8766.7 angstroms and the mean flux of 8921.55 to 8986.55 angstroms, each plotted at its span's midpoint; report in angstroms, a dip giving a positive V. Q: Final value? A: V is -0.2 angstroms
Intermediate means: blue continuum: 2.33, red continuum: 2.35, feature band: 2.35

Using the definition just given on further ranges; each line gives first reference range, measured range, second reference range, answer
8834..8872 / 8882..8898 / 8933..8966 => 0.29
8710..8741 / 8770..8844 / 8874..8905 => 1.63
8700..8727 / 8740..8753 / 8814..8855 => 0.62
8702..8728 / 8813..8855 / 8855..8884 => 0.69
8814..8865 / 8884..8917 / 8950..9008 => -0.24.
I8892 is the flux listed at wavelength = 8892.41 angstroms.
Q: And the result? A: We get 2.259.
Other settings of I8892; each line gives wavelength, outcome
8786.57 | 2.509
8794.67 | 2.457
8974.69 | 2.394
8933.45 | 2.422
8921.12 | 2.8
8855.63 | 2.321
